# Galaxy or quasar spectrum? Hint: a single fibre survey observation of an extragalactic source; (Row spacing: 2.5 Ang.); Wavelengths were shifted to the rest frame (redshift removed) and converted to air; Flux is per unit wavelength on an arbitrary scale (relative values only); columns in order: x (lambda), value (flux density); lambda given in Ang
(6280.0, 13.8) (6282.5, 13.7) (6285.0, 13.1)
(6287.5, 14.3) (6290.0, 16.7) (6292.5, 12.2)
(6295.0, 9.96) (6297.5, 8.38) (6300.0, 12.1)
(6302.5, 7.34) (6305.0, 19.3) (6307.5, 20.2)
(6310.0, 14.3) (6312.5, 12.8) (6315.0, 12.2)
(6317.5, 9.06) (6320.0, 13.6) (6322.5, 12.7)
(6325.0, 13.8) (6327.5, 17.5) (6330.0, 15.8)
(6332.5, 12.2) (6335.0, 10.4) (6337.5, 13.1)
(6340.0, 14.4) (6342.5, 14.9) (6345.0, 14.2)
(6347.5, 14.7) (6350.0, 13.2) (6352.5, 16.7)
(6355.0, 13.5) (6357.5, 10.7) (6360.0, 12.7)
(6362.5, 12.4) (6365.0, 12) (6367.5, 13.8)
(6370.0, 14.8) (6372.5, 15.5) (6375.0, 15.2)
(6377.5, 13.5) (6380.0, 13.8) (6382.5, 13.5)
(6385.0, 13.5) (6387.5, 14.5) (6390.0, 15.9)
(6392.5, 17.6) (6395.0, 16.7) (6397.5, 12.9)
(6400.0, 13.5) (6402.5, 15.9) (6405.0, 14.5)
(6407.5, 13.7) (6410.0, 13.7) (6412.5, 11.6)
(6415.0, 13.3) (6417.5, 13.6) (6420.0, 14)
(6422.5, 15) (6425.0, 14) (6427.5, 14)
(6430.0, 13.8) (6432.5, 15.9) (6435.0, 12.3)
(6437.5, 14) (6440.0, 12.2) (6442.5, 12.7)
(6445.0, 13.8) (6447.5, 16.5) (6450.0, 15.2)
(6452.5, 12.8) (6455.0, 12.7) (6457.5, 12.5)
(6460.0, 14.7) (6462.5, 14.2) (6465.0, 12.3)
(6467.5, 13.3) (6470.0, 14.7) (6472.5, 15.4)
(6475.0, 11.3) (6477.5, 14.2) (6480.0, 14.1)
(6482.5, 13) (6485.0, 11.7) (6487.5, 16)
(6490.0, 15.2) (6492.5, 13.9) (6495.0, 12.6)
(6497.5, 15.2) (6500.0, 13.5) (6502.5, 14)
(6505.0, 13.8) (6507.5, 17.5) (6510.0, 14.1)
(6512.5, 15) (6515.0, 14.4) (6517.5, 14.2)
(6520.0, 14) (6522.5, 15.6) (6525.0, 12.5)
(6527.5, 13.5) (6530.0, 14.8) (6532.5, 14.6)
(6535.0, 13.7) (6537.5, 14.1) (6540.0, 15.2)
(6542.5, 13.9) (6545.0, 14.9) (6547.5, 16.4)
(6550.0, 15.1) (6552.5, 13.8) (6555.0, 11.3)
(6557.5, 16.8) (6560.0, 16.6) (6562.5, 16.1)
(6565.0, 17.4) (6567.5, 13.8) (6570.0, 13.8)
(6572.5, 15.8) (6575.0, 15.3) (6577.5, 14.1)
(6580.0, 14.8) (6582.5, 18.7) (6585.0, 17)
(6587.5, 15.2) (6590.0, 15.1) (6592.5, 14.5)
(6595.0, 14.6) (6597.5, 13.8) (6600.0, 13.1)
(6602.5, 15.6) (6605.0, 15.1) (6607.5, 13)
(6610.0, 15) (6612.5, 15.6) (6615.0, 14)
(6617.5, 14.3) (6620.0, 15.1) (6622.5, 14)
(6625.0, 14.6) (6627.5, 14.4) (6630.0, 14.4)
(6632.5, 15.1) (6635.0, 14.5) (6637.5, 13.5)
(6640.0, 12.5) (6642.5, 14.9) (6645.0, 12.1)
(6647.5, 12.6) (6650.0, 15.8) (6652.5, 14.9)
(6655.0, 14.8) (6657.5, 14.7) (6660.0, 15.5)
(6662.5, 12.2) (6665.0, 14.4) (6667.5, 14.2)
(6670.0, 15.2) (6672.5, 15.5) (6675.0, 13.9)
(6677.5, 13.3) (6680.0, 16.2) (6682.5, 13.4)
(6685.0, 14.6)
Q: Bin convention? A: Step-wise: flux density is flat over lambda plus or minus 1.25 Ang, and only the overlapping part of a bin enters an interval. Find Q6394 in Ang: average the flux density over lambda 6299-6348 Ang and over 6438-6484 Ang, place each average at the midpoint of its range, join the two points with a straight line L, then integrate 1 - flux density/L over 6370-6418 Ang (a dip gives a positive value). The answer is -2.4 Ang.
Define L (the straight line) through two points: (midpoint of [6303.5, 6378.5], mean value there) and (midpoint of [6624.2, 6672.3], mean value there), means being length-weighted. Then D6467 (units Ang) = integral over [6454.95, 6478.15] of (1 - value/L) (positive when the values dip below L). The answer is 0.9 Ang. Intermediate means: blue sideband 14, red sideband 14.3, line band 13.6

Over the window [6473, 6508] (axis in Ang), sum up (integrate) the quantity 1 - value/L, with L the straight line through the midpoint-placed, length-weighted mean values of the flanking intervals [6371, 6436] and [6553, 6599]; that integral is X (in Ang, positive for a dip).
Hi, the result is 1.9 Ang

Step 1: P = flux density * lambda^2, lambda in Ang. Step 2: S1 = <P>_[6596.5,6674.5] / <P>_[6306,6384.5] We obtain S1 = 1.1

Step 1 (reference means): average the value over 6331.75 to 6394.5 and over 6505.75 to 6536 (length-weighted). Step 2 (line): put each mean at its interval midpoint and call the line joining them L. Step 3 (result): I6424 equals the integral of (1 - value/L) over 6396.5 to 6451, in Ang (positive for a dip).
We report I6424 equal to 0.9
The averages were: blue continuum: 13.9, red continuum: 14.5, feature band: 13.9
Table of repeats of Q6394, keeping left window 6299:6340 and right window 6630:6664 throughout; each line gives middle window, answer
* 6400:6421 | -0.09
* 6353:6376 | 0.25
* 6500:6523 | -1.26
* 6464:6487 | 0.64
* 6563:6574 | -1.02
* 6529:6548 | -0.97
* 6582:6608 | -1.87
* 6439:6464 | 0.08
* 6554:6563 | -0.83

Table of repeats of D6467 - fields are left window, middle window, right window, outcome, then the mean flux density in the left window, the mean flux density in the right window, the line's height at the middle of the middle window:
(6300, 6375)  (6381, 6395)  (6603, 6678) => -1.3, 13.7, 14.3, 13.8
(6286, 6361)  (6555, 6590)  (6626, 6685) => -3.9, 13.4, 14.3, 14.1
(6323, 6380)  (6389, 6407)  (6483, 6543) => -1.6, 13.8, 14.3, 14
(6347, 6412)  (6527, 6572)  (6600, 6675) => -1.6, 14.1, 14.4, 14.3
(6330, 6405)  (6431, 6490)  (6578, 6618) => 2.7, 14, 15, 14.4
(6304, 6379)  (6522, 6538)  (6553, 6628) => 0.7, 14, 14.9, 14.7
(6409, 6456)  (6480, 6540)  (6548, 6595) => 1.5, 13.7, 15.3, 14.6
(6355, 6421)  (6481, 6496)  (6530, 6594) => 0.9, 13.9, 15.1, 14.6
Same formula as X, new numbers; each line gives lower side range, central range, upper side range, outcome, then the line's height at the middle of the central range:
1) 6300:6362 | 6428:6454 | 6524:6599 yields 0.64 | 14.3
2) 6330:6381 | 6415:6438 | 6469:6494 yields -0.38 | 13.8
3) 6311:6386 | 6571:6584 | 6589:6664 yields -1.43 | 14.2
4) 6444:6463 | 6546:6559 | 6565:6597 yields 0.24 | 15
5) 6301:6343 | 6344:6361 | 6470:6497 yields 0.07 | 13.7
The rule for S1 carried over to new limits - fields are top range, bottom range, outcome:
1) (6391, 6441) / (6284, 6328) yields 1.10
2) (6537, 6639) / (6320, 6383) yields 1.16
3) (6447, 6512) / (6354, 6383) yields 1.08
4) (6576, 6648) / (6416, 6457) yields 1.11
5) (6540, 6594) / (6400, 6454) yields 1.14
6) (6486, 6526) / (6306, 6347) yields 1.10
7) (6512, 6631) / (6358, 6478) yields 1.11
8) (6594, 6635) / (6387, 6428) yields 1.07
